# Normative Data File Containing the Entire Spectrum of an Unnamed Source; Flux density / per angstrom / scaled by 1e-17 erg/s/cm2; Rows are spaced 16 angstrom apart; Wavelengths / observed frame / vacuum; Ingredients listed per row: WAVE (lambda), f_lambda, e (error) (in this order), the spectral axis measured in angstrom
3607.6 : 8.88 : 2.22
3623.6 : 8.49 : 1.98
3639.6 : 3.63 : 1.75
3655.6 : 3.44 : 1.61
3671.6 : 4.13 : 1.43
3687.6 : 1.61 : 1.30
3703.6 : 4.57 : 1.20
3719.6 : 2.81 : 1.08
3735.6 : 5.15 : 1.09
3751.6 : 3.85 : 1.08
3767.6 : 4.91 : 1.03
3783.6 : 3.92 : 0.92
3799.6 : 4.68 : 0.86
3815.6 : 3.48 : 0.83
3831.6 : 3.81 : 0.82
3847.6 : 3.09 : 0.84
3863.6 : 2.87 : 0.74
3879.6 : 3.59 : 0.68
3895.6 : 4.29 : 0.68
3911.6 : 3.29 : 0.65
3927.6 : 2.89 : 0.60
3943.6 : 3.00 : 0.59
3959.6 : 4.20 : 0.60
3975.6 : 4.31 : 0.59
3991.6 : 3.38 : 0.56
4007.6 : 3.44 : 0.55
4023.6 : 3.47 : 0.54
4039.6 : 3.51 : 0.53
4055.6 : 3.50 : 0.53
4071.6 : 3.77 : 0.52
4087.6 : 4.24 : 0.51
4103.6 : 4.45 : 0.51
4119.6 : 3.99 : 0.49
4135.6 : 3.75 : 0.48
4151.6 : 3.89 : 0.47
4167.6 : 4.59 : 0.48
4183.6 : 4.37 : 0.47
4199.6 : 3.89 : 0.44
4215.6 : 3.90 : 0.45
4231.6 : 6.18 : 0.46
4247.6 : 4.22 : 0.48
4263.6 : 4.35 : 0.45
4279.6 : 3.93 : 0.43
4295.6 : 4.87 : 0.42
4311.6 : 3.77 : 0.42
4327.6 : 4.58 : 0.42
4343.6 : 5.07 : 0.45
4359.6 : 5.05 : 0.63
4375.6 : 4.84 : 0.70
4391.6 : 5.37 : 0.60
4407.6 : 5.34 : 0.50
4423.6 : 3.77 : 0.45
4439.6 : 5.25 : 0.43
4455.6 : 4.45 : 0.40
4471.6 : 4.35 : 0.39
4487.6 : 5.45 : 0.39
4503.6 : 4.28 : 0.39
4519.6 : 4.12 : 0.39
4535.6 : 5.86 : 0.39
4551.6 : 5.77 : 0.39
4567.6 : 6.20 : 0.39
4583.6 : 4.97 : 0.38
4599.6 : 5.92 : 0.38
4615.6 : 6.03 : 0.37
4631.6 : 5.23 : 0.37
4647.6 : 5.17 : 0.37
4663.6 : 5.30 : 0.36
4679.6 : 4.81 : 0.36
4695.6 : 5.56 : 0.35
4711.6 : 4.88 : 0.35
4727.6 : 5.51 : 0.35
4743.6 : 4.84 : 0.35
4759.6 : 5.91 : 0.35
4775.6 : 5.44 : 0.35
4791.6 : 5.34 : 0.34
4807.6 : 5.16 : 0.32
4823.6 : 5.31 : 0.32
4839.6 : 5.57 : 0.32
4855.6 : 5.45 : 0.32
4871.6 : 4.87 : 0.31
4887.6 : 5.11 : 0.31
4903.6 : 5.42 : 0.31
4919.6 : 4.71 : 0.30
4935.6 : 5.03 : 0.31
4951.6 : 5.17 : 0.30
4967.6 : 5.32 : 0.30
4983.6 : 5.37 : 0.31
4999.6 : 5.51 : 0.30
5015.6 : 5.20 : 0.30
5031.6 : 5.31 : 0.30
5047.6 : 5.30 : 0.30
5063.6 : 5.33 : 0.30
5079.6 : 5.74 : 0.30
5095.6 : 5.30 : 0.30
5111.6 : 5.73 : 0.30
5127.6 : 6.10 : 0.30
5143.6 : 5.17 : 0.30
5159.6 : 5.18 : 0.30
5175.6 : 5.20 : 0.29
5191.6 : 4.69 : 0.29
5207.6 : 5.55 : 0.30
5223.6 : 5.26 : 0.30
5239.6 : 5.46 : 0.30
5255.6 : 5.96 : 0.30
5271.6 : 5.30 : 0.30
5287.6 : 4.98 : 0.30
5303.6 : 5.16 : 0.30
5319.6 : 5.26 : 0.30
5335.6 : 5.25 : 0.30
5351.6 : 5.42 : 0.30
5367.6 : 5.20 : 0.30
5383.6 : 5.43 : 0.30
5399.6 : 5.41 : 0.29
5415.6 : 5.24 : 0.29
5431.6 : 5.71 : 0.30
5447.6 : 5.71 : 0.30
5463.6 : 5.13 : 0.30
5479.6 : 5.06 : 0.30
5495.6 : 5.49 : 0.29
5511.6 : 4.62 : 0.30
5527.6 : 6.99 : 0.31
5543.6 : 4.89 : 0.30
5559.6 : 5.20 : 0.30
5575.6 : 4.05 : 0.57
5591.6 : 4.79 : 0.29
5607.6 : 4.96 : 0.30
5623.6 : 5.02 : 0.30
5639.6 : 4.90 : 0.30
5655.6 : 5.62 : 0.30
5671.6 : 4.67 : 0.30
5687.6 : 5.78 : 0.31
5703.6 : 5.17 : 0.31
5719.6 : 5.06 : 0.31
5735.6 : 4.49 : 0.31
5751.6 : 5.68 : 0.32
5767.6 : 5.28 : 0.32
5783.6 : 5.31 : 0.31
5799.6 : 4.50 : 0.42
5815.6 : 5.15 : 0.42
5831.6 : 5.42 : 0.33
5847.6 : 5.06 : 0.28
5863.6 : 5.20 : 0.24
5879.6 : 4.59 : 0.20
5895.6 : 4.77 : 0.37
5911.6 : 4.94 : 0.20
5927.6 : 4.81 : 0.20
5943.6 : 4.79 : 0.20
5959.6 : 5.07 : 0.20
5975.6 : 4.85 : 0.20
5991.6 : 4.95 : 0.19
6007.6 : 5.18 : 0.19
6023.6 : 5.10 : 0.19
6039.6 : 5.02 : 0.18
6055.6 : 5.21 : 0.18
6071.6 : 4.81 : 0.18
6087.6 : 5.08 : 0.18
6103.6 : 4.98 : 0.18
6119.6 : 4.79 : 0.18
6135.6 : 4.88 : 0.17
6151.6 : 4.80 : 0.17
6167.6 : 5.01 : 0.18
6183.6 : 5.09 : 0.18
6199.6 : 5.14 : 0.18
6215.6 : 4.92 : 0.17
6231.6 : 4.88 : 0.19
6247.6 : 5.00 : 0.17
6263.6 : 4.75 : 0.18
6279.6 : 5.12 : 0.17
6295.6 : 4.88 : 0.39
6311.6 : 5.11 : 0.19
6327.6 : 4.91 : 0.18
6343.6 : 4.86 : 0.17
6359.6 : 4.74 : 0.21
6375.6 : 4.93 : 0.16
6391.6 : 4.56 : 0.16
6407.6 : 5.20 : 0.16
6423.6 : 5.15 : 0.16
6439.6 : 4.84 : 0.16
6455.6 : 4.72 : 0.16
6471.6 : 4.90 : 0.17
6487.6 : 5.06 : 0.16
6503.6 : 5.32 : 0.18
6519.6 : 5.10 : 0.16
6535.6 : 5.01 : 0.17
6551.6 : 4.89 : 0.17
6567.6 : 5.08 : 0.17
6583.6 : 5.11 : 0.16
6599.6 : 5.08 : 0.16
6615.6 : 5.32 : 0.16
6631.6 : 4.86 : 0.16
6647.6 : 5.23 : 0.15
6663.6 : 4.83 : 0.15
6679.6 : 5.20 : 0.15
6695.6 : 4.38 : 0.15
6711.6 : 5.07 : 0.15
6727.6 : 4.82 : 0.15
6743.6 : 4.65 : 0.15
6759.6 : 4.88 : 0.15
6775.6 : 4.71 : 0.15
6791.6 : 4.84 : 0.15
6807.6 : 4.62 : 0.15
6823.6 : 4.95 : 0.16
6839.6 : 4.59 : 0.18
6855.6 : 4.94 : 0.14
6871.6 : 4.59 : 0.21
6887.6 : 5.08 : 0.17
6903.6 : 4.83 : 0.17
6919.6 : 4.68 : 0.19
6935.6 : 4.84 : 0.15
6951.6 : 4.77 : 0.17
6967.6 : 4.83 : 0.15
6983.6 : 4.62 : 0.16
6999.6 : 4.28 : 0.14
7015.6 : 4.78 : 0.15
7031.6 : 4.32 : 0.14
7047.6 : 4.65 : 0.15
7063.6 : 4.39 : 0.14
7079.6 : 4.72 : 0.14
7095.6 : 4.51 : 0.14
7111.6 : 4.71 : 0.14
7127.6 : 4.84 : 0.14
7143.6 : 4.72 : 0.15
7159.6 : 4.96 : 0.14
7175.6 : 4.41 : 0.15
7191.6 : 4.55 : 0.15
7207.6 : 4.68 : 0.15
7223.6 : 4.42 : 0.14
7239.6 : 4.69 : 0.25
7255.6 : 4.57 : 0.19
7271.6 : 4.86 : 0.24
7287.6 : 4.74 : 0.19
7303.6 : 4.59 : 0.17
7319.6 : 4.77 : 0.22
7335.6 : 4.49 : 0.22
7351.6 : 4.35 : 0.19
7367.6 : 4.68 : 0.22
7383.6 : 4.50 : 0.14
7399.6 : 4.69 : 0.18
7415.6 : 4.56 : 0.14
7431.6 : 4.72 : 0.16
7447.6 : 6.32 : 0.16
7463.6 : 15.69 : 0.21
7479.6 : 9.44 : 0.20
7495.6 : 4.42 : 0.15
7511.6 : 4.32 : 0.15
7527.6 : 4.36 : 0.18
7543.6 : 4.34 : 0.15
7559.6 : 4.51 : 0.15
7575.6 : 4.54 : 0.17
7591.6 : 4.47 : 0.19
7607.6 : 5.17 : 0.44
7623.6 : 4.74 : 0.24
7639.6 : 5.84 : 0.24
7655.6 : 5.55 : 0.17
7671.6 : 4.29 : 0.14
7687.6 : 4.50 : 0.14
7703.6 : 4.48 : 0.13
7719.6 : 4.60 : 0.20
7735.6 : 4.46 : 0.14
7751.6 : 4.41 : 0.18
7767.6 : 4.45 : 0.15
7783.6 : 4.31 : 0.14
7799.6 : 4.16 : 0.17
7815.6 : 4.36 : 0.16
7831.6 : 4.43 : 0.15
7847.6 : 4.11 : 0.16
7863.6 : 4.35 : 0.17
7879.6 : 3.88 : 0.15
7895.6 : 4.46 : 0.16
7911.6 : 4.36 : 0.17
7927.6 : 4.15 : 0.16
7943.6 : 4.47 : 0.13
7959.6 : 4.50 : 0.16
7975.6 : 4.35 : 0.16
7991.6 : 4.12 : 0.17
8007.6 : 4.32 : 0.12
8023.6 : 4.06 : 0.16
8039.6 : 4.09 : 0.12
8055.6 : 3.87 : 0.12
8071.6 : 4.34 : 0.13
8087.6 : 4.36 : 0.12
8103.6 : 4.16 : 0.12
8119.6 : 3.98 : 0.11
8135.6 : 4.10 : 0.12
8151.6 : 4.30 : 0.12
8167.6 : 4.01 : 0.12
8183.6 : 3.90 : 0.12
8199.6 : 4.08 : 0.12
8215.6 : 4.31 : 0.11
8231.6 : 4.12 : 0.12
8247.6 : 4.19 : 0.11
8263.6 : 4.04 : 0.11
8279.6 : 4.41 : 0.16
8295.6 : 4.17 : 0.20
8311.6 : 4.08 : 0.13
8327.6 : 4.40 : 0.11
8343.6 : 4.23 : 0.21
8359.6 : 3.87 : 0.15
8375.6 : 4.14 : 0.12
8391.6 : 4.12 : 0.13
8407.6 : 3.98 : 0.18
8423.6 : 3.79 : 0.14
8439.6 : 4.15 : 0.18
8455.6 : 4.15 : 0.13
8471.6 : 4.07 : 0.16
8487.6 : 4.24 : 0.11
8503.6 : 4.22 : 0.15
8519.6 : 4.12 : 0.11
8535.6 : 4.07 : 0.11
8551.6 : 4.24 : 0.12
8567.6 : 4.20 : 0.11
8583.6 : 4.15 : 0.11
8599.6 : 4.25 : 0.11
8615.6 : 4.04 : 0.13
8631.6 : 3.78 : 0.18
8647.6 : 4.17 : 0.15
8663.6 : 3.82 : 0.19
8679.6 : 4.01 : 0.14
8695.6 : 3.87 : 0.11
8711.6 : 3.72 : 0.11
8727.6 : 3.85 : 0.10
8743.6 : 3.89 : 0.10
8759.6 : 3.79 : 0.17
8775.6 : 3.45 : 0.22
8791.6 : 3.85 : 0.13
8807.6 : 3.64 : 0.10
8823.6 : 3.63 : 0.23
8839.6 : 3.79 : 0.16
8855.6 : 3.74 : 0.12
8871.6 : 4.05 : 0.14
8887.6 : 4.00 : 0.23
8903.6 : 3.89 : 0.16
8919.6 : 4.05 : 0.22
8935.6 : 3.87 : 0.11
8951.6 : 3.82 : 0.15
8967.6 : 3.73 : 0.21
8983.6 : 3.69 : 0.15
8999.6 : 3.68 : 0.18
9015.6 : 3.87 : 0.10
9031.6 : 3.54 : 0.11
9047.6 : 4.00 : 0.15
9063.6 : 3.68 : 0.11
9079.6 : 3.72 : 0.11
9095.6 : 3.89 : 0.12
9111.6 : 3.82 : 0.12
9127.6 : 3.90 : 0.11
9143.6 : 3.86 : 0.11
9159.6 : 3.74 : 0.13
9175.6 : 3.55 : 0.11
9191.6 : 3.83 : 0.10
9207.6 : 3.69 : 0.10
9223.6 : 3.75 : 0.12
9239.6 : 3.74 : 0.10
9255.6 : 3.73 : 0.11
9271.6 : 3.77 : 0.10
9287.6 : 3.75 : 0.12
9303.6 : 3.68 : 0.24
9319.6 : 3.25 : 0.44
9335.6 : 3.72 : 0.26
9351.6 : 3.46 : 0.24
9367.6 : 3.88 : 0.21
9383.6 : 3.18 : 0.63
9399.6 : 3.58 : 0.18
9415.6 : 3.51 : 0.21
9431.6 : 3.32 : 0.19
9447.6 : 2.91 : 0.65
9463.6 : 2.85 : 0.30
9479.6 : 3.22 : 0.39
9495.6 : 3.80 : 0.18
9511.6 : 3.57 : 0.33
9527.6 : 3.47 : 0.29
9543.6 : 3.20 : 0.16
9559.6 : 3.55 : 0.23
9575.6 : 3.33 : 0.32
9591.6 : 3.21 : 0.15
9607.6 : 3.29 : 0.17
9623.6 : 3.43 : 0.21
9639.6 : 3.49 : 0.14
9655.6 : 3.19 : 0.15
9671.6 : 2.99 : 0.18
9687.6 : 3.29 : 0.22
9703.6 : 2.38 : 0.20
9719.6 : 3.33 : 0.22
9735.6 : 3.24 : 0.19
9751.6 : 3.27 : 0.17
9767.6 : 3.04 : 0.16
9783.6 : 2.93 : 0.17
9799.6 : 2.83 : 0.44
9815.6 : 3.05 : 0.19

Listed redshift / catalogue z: 0.136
